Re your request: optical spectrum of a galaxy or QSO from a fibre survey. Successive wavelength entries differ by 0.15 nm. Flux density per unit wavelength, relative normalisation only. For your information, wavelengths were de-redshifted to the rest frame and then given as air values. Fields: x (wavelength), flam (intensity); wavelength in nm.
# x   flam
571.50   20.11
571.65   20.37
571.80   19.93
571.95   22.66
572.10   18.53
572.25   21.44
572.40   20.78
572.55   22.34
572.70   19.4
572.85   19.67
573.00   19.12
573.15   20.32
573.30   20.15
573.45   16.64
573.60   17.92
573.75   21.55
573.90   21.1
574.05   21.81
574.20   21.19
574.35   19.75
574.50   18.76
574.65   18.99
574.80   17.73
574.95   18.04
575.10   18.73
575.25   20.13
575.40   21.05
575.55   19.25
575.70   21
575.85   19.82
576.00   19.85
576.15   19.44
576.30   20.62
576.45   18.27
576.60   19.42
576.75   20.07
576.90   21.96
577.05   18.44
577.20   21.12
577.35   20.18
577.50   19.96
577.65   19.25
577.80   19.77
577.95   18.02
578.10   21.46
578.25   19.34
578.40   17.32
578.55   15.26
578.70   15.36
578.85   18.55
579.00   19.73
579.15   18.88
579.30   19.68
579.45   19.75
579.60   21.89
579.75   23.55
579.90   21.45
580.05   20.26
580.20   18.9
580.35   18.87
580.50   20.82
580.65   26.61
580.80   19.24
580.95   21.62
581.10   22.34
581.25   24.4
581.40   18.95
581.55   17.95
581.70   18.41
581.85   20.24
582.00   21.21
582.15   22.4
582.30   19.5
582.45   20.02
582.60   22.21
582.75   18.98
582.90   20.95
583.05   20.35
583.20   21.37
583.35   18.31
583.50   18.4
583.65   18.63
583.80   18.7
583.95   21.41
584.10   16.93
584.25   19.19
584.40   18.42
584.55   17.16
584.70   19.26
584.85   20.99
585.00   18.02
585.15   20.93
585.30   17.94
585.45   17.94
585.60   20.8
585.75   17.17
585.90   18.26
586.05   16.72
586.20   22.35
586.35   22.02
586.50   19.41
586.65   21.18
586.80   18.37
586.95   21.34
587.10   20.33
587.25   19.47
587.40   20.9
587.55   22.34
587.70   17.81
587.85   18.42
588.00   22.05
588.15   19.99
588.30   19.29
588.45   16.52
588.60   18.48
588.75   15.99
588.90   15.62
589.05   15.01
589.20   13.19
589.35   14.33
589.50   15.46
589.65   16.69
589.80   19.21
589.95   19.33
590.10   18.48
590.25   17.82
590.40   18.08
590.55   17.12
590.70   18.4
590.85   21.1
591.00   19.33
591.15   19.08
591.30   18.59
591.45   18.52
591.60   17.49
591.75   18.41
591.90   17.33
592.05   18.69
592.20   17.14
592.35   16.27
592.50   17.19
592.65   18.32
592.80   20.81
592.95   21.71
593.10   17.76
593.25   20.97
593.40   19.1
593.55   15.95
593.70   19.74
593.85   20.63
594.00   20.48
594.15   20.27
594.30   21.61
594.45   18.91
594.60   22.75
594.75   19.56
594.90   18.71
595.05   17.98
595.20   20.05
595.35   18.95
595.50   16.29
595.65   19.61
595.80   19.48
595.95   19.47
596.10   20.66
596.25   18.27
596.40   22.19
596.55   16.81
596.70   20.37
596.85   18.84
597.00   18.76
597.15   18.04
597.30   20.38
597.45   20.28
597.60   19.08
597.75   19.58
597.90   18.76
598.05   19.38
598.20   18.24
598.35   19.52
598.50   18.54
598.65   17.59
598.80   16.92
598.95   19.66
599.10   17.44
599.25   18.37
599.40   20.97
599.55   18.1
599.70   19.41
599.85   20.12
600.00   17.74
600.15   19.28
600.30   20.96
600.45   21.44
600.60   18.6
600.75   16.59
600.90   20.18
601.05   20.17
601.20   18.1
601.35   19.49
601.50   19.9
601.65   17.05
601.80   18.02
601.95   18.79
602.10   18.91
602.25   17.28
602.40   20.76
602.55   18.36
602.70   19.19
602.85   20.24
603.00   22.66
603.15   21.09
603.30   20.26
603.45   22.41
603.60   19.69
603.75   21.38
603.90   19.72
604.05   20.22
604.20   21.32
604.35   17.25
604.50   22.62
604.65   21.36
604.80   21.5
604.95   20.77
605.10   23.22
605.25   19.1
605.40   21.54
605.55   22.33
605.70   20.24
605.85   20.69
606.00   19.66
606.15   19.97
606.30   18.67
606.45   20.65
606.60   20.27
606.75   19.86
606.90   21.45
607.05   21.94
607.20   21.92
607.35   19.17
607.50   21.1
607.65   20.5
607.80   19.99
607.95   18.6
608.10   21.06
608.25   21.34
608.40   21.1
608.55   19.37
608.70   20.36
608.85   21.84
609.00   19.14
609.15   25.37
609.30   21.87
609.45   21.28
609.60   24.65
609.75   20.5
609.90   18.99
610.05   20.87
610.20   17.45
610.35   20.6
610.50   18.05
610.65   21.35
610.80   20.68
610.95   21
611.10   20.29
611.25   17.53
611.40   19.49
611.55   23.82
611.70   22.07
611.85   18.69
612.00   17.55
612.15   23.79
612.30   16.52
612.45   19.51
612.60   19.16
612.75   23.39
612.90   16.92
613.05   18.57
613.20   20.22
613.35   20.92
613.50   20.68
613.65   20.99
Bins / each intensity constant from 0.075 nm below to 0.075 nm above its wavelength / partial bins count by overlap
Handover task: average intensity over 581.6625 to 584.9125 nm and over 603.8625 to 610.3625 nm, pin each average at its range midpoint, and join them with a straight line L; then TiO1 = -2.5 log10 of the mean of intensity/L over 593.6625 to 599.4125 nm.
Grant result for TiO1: 0.05 mag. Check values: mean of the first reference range 19.7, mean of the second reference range 20.7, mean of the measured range 19.3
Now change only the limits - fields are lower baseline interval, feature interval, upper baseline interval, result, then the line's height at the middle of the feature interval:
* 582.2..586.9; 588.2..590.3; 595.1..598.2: 0.15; 19.4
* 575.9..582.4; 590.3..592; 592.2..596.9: 0.06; 19.5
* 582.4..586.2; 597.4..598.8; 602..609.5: 0.07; 20.1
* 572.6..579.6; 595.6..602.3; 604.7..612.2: 0.07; 20.3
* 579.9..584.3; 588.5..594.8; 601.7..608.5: 0.11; 20.3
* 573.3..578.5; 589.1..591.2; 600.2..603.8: 0.12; 19.6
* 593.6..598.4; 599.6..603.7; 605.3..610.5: 0.03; 20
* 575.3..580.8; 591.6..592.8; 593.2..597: 0.10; 19.5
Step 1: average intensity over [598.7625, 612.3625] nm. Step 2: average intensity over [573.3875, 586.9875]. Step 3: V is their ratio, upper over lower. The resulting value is 1.0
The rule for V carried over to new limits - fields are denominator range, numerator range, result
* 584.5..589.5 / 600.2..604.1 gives 1.05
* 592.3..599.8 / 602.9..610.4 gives 1.08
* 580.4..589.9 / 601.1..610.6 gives 1.05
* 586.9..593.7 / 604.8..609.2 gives 1.13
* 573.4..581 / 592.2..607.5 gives 0.99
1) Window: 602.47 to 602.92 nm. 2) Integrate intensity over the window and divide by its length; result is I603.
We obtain 19.3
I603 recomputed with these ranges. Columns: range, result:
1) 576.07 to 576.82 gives 19.6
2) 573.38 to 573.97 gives 19.3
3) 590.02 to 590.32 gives 18.2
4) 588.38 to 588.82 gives 17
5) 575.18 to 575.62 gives 20.2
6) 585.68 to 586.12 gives 17.4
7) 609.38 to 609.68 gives 23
